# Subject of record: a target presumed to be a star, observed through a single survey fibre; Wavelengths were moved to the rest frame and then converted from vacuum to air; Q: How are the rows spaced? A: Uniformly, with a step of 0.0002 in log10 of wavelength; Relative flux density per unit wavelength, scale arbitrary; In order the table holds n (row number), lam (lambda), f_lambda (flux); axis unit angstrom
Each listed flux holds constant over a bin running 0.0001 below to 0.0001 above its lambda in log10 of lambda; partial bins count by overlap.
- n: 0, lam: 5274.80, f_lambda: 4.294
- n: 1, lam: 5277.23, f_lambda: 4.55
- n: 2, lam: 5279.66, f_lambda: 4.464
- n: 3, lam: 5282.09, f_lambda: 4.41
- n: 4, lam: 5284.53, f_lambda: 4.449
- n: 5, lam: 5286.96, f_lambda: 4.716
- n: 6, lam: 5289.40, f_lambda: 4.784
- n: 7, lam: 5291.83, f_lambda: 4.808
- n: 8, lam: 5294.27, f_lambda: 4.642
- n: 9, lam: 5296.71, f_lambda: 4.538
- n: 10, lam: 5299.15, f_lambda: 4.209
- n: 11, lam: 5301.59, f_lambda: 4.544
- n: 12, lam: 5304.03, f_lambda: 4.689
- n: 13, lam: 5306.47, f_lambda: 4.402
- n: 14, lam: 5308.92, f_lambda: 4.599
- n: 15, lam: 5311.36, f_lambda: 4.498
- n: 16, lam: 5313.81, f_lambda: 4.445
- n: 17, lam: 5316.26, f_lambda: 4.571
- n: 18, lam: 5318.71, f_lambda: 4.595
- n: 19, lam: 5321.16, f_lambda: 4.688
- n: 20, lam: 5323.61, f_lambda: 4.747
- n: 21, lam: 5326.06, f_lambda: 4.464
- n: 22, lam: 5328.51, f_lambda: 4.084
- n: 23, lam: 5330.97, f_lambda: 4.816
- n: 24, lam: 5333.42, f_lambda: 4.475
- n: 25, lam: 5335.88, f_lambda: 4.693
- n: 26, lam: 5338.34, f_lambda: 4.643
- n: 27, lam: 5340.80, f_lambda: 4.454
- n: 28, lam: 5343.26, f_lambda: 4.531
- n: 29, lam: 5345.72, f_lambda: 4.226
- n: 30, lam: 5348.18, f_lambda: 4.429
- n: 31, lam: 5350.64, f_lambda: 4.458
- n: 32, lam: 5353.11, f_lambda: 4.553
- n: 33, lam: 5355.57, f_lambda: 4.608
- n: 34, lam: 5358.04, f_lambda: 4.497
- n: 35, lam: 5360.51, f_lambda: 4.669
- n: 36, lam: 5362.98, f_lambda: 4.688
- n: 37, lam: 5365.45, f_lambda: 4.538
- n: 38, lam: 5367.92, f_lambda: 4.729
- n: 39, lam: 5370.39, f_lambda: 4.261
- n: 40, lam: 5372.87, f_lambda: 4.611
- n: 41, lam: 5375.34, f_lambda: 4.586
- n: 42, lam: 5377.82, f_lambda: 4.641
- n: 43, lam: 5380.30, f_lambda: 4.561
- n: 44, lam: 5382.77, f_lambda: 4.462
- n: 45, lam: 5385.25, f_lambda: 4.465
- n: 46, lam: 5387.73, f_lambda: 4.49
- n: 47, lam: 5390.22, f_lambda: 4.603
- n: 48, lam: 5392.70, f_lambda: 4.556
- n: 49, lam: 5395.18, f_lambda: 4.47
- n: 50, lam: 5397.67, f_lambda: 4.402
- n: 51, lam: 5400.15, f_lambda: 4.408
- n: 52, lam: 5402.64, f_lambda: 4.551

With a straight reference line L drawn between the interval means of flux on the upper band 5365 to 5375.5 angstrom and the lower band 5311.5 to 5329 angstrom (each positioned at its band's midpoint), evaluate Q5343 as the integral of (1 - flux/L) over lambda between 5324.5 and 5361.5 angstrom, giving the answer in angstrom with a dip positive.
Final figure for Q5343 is 0.23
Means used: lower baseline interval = 4.53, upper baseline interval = 4.54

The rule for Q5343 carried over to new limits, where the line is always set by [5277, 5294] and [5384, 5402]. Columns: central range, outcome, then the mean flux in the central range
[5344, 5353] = 0.3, 4.4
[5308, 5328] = 0.0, 4.56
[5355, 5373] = -0.2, 4.57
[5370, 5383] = -0.1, 4.54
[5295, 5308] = 0.3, 4.49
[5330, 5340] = -0.2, 4.64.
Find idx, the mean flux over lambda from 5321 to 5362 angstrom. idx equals 4.53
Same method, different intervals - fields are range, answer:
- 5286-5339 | 4.57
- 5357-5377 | 4.57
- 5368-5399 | 4.52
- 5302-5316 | 4.53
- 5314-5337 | 4.56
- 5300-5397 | 4.54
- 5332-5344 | 4.56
